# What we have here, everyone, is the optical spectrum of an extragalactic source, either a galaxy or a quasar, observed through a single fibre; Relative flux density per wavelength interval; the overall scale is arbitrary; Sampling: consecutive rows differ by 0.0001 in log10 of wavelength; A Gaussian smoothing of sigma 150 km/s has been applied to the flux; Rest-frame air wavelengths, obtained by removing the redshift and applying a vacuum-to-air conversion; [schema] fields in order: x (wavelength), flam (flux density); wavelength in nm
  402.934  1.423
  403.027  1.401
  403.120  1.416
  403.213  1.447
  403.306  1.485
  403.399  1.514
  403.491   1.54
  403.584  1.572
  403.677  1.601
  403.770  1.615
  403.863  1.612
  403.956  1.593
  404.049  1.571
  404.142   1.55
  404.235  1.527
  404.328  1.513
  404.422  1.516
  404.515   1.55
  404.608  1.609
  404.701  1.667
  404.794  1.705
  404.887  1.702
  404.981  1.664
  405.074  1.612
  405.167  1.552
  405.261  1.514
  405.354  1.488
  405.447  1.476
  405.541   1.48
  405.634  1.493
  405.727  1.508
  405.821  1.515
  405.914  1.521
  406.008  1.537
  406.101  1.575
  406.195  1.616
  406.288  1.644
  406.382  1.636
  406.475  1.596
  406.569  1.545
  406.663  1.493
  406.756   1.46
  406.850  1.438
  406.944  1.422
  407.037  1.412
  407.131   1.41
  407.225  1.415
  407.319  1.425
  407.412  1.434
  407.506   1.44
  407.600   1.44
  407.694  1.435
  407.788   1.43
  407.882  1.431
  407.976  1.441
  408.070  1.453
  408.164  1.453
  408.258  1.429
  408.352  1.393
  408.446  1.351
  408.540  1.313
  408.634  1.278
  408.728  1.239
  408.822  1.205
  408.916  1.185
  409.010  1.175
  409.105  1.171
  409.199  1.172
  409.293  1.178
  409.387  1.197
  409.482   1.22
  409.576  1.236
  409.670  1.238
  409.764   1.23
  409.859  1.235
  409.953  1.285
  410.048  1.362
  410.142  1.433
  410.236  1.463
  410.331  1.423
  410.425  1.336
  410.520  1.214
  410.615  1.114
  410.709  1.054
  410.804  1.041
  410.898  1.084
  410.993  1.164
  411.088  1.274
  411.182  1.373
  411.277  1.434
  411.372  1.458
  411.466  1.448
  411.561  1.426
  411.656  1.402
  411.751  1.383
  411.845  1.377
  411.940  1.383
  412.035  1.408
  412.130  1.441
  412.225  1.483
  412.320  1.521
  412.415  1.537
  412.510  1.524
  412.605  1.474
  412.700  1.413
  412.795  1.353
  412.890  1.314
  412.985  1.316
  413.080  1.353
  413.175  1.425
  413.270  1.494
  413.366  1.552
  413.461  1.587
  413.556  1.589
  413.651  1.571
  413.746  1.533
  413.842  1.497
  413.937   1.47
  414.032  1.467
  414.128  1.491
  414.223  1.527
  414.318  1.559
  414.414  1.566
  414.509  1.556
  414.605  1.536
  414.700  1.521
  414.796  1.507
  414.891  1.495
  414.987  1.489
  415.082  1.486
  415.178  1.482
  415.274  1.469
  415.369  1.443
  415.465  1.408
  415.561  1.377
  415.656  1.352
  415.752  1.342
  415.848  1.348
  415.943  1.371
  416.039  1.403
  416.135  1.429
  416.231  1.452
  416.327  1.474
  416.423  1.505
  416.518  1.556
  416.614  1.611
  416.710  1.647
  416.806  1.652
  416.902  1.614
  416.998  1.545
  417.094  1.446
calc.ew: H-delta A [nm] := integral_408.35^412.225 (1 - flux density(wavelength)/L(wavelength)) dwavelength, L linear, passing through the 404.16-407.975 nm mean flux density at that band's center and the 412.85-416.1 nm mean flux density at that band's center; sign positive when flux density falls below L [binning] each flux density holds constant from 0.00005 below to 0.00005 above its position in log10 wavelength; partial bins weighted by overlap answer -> 0.53 nm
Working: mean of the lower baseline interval 1.52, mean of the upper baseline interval 1.47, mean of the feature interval 1.29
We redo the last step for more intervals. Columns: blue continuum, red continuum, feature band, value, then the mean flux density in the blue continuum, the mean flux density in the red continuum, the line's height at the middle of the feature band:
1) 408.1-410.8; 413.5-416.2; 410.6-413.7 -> -0.04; 1.27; 1.47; 1.37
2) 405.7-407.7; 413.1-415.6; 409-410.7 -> 0.27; 1.5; 1.5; 1.5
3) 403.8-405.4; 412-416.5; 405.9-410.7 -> 0.53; 1.58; 1.47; 1.54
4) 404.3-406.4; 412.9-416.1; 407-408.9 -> 0.19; 1.57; 1.47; 1.54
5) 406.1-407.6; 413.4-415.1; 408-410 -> 0.31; 1.49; 1.53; 1.5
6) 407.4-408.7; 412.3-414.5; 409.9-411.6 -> 0.17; 1.4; 1.49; 1.45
